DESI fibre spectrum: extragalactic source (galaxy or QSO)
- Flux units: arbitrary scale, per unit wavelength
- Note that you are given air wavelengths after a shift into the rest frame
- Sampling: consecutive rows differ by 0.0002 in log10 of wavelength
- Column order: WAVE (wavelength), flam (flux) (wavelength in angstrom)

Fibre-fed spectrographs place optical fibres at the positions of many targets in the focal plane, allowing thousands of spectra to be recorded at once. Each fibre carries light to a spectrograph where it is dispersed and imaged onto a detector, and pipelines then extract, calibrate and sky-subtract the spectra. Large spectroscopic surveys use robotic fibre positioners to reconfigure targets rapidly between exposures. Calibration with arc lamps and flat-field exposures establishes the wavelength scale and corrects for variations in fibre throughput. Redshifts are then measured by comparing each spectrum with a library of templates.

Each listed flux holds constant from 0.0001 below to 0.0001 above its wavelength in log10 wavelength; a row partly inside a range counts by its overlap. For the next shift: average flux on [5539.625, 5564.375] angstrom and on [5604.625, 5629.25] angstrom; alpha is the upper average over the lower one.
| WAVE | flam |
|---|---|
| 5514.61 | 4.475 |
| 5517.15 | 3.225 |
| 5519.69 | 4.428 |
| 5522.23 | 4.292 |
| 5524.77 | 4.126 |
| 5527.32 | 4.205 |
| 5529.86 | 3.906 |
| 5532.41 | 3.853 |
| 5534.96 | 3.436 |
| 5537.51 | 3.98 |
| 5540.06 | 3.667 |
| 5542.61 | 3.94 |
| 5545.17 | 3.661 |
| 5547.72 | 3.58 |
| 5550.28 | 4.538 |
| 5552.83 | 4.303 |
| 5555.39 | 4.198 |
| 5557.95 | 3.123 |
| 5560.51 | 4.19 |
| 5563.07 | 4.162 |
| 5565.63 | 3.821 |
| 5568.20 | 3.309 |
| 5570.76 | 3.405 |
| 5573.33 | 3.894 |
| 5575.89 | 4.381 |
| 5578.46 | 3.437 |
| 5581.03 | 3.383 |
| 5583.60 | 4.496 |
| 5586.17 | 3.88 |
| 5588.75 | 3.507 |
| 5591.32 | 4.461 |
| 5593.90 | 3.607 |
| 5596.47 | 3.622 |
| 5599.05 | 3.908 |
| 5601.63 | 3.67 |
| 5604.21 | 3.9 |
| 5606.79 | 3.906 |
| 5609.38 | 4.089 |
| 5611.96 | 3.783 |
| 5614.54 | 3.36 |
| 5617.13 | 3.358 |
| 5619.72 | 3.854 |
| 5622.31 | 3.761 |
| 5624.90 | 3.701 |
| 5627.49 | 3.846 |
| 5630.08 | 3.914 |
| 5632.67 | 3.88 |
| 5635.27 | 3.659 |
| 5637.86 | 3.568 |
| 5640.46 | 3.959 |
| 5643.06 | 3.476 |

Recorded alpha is 1.0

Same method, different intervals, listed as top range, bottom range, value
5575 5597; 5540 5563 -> 0.98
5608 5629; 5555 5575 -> 0.99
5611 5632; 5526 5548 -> 0.97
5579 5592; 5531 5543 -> 1.03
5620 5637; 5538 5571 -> 0.98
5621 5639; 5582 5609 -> 0.97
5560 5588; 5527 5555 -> 0.98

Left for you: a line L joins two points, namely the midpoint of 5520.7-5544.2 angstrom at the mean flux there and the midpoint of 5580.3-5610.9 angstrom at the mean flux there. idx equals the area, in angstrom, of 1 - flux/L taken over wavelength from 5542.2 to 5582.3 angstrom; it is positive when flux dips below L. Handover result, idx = 0.8 angstrom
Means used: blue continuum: 3.94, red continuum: 3.88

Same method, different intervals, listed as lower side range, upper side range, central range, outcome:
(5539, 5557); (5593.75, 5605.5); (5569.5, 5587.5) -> 0.02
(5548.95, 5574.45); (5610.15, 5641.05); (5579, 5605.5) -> -0.15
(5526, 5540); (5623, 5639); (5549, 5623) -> -0.60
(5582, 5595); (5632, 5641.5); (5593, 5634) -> 1.06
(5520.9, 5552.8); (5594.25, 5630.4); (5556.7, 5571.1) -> 0.71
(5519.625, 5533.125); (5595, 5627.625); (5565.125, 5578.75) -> 0.69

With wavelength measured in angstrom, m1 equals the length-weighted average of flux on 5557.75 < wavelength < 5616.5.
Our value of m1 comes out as 3.8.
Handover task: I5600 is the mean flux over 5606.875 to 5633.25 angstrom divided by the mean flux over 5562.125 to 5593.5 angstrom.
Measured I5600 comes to 1.0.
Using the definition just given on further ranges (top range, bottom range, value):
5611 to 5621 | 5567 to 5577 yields 0.96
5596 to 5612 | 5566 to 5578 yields 1.03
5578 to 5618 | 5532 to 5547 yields 1.01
